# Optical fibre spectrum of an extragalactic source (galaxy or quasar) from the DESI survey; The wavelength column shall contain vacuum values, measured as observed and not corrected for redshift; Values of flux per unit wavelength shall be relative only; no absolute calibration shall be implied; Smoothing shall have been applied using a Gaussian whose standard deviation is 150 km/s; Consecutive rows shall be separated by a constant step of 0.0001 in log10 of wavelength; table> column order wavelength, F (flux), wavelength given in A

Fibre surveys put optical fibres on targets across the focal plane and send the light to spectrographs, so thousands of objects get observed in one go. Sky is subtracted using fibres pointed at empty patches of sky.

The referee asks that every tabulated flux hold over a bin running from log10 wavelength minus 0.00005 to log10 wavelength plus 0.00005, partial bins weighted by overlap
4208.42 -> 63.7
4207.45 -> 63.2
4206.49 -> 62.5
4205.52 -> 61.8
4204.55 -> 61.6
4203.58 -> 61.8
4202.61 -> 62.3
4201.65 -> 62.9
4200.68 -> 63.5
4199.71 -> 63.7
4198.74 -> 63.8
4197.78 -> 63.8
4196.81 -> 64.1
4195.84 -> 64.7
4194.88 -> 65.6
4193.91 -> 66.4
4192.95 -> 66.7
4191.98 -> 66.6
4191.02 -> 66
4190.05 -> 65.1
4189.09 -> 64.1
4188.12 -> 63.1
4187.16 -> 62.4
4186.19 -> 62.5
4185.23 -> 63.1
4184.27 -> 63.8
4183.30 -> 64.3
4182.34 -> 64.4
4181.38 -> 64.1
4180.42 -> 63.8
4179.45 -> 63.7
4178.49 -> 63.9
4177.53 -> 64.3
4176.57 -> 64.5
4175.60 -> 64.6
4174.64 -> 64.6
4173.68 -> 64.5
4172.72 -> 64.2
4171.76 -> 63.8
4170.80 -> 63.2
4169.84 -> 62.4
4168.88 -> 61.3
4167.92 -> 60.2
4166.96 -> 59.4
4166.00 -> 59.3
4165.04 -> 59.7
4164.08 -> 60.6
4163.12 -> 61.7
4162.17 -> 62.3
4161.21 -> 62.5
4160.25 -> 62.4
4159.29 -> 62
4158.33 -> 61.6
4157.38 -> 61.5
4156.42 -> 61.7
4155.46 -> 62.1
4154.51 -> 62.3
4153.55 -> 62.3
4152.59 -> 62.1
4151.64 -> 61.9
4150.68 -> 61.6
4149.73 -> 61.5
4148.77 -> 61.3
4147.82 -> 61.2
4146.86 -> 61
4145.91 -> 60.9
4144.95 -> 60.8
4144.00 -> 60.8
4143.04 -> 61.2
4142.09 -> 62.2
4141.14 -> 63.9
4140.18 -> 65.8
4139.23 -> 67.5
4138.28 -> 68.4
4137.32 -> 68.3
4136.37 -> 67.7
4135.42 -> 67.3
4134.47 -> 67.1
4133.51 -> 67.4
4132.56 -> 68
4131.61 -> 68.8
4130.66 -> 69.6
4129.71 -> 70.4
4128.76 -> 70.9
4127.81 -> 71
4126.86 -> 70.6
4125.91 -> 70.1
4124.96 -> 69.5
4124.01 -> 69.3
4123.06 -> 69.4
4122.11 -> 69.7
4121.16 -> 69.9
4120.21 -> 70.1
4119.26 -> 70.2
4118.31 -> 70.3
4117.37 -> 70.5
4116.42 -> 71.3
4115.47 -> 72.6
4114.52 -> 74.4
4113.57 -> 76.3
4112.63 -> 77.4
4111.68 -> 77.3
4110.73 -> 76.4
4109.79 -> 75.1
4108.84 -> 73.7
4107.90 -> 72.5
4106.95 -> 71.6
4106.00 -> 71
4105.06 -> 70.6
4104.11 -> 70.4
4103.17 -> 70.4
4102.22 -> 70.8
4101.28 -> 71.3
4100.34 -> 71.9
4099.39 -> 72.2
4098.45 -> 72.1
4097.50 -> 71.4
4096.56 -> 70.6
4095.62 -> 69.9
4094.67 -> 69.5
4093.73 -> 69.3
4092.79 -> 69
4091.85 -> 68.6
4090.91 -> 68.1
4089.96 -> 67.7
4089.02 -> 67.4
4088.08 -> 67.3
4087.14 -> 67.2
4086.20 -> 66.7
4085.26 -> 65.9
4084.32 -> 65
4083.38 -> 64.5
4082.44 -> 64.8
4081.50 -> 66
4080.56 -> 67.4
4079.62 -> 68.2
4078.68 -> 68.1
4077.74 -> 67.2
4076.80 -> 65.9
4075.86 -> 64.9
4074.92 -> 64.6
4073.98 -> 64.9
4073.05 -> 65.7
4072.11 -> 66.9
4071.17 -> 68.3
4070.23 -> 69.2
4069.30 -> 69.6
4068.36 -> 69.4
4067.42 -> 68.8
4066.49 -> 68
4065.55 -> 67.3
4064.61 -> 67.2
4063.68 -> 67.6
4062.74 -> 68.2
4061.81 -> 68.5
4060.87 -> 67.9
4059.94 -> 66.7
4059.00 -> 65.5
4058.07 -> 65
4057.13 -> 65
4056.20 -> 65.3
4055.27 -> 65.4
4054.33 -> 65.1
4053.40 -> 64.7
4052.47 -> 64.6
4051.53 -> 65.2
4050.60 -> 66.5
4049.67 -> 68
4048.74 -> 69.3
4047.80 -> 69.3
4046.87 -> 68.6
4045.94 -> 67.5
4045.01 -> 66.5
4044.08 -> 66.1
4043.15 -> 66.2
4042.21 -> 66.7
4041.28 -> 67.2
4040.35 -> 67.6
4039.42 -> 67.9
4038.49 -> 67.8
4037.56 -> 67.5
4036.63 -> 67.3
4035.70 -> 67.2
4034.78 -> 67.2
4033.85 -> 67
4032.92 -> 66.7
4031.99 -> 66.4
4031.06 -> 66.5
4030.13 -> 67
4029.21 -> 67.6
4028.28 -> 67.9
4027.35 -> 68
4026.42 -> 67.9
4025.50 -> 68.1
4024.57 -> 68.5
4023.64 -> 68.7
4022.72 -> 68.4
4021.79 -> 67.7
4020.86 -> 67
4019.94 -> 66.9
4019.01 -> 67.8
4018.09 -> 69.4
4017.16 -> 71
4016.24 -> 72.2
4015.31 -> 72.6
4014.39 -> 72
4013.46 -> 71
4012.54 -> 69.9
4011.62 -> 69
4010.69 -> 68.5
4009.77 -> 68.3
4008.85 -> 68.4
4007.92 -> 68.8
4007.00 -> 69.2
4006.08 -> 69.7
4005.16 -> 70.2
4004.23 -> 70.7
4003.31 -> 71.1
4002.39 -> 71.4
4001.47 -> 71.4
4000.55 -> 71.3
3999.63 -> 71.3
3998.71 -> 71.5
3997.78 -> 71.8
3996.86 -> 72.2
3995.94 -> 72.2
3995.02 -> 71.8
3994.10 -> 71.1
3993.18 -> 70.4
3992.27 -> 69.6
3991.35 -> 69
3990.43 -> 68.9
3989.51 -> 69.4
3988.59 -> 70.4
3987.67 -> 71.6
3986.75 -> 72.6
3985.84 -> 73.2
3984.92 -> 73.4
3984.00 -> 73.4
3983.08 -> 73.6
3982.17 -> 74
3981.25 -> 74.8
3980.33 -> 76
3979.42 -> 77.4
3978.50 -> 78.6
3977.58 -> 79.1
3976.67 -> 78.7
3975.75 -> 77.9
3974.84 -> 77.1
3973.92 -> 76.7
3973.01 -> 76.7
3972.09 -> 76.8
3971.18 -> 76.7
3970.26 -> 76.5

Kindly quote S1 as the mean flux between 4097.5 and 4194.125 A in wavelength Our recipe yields 66.3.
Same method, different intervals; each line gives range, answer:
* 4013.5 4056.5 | 67.6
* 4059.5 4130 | 69.5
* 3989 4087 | 68.1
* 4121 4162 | 65.2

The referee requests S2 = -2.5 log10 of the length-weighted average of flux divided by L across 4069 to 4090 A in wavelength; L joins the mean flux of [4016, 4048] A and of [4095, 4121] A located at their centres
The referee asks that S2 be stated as 0.06 mag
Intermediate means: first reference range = 67.7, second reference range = 72.2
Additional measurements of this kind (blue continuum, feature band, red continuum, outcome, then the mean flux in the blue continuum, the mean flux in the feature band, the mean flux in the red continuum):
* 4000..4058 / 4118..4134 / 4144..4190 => -0.090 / 68.1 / 69.7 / 62.5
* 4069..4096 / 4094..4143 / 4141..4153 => -0.103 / 67.1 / 70.4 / 61.5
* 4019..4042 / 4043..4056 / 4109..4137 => 0.025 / 67.5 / 66.6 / 71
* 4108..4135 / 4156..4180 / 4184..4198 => 0.074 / 71.3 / 62.4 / 64.6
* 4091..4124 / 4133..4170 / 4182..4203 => 0.085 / 71.6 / 62.7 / 64.2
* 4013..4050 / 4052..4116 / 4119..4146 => -0.016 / 68.1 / 68.8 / 67.5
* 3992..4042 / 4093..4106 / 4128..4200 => -0.073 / 69.2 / 70.8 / 63.8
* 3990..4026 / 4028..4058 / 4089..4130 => 0.057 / 70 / 66.8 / 71.2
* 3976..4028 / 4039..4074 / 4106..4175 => 0.034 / 71.1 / 67.1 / 66.3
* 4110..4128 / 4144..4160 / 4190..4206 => 0.118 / 72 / 61.6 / 64.1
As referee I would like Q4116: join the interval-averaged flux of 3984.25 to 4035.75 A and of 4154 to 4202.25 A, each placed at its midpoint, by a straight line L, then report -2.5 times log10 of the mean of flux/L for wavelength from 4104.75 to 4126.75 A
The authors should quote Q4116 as -0.10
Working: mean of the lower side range 69.7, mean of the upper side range 63.3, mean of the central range 72.1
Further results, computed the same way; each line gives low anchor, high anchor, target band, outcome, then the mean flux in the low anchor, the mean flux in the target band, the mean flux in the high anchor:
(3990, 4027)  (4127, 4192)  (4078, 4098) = -0.017 mag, 69.9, 67.7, 63.8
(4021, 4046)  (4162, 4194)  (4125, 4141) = -0.065 mag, 67.4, 68.6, 63.4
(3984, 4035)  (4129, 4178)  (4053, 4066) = 0.018 mag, 69.7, 66.4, 63.5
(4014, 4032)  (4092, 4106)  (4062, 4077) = 0.040 mag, 68.6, 67.3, 70.7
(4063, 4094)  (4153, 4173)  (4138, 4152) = 0.005 mag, 67.2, 62.6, 61.7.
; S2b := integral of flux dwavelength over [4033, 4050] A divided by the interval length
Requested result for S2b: 67.5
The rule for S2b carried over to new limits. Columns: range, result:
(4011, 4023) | 69.6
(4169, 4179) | 63.9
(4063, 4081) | 67.3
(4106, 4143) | 70.2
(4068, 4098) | 67.5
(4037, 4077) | 66.9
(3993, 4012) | 70.5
